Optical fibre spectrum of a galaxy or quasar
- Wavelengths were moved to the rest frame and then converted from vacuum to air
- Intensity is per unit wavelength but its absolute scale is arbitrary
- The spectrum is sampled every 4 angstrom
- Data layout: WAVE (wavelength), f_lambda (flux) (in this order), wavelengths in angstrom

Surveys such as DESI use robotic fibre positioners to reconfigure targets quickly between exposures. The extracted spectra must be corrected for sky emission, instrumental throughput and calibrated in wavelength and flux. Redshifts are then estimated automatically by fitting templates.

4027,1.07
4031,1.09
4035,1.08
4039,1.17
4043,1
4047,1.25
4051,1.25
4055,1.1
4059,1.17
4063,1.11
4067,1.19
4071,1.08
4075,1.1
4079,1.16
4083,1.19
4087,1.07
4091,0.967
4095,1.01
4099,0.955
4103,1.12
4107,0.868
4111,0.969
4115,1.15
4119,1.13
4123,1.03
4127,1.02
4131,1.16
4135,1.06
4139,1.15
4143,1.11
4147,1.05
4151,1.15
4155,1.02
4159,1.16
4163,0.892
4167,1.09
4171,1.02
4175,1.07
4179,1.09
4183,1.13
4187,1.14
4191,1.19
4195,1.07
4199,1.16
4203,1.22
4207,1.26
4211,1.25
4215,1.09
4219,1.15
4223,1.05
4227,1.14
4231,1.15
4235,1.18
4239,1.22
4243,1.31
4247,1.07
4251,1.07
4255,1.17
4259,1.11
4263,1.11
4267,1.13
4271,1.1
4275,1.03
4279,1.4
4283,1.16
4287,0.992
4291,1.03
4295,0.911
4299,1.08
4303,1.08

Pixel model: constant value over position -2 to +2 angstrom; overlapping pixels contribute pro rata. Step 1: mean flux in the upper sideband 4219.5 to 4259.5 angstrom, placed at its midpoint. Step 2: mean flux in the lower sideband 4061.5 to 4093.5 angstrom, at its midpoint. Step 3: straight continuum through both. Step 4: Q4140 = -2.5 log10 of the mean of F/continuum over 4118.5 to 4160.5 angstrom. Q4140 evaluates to 0.030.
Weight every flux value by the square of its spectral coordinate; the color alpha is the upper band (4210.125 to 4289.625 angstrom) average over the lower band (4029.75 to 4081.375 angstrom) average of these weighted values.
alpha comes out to 1.10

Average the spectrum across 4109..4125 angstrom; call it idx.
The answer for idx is 1.07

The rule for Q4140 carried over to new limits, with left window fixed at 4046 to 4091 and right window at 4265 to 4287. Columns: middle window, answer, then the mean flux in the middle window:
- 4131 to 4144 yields 0.028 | 1.11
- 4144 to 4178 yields 0.084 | 1.06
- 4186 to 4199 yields 0.008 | 1.14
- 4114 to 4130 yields 0.059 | 1.08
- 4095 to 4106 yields 0.126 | 1.02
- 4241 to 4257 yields -0.007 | 1.16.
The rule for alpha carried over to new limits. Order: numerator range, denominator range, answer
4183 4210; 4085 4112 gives 1.24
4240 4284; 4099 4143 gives 1.16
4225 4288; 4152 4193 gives 1.10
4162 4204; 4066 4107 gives 1.08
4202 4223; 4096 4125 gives 1.20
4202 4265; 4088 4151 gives 1.16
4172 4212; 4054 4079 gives 1.09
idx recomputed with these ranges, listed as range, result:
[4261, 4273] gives 1.11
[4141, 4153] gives 1.1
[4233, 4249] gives 1.19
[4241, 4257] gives 1.16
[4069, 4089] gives 1.12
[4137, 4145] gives 1.13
